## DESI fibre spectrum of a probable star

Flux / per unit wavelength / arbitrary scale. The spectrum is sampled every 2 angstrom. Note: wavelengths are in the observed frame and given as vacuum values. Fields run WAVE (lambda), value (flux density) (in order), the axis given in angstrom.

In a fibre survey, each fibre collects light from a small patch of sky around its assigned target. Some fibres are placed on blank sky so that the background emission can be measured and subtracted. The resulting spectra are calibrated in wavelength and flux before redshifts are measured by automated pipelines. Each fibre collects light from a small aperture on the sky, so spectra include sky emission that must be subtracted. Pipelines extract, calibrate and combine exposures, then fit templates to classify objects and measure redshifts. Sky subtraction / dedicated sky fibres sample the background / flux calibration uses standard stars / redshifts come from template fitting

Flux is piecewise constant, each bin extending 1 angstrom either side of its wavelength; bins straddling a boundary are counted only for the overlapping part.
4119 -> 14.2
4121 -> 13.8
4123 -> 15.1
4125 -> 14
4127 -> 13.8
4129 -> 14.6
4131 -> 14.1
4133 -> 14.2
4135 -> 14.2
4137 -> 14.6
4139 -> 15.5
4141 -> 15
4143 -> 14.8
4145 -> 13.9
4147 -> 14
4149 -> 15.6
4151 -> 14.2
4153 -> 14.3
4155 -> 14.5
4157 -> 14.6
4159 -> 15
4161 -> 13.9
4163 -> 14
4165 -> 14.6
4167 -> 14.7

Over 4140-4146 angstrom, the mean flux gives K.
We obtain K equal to 14.6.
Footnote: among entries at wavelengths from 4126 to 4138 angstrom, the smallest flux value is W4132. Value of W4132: 13.8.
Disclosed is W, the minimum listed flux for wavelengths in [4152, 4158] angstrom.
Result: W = 14.3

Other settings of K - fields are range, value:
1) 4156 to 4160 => 14.8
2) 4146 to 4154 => 14.5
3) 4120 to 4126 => 14.3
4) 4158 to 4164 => 14.3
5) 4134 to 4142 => 14.8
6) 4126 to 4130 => 14.2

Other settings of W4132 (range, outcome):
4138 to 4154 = 13.9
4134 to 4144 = 14.2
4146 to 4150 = 14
